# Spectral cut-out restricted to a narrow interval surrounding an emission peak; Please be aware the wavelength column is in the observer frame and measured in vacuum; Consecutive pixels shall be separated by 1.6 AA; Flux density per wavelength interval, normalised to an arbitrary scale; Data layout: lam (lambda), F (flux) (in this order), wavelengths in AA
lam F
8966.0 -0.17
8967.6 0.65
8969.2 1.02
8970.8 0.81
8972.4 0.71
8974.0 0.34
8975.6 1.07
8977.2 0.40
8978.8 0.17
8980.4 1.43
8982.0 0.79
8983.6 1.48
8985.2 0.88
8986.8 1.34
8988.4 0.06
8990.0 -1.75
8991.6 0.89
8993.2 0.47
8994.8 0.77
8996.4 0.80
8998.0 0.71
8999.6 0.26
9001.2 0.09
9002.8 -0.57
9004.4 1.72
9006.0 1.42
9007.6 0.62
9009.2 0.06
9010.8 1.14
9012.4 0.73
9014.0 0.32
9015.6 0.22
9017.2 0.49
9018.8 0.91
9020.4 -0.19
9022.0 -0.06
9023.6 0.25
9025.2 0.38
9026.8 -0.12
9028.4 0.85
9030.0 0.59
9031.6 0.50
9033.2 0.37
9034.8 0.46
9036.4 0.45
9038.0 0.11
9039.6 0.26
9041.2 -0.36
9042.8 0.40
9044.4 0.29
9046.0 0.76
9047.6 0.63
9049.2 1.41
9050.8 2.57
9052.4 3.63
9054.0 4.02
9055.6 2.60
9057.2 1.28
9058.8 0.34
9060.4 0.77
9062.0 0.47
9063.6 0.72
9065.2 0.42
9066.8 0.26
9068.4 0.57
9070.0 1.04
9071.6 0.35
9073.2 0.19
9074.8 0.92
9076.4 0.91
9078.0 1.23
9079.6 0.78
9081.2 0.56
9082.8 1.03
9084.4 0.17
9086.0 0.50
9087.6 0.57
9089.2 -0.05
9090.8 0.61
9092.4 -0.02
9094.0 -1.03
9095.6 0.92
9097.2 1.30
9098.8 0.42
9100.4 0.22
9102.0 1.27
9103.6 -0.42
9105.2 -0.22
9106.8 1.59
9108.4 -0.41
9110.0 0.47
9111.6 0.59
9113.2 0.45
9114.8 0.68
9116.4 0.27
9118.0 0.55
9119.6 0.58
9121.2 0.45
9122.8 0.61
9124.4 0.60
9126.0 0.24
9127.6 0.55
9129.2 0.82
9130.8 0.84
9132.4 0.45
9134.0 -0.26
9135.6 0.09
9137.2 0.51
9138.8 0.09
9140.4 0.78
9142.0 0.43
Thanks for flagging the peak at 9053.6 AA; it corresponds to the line H-beta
